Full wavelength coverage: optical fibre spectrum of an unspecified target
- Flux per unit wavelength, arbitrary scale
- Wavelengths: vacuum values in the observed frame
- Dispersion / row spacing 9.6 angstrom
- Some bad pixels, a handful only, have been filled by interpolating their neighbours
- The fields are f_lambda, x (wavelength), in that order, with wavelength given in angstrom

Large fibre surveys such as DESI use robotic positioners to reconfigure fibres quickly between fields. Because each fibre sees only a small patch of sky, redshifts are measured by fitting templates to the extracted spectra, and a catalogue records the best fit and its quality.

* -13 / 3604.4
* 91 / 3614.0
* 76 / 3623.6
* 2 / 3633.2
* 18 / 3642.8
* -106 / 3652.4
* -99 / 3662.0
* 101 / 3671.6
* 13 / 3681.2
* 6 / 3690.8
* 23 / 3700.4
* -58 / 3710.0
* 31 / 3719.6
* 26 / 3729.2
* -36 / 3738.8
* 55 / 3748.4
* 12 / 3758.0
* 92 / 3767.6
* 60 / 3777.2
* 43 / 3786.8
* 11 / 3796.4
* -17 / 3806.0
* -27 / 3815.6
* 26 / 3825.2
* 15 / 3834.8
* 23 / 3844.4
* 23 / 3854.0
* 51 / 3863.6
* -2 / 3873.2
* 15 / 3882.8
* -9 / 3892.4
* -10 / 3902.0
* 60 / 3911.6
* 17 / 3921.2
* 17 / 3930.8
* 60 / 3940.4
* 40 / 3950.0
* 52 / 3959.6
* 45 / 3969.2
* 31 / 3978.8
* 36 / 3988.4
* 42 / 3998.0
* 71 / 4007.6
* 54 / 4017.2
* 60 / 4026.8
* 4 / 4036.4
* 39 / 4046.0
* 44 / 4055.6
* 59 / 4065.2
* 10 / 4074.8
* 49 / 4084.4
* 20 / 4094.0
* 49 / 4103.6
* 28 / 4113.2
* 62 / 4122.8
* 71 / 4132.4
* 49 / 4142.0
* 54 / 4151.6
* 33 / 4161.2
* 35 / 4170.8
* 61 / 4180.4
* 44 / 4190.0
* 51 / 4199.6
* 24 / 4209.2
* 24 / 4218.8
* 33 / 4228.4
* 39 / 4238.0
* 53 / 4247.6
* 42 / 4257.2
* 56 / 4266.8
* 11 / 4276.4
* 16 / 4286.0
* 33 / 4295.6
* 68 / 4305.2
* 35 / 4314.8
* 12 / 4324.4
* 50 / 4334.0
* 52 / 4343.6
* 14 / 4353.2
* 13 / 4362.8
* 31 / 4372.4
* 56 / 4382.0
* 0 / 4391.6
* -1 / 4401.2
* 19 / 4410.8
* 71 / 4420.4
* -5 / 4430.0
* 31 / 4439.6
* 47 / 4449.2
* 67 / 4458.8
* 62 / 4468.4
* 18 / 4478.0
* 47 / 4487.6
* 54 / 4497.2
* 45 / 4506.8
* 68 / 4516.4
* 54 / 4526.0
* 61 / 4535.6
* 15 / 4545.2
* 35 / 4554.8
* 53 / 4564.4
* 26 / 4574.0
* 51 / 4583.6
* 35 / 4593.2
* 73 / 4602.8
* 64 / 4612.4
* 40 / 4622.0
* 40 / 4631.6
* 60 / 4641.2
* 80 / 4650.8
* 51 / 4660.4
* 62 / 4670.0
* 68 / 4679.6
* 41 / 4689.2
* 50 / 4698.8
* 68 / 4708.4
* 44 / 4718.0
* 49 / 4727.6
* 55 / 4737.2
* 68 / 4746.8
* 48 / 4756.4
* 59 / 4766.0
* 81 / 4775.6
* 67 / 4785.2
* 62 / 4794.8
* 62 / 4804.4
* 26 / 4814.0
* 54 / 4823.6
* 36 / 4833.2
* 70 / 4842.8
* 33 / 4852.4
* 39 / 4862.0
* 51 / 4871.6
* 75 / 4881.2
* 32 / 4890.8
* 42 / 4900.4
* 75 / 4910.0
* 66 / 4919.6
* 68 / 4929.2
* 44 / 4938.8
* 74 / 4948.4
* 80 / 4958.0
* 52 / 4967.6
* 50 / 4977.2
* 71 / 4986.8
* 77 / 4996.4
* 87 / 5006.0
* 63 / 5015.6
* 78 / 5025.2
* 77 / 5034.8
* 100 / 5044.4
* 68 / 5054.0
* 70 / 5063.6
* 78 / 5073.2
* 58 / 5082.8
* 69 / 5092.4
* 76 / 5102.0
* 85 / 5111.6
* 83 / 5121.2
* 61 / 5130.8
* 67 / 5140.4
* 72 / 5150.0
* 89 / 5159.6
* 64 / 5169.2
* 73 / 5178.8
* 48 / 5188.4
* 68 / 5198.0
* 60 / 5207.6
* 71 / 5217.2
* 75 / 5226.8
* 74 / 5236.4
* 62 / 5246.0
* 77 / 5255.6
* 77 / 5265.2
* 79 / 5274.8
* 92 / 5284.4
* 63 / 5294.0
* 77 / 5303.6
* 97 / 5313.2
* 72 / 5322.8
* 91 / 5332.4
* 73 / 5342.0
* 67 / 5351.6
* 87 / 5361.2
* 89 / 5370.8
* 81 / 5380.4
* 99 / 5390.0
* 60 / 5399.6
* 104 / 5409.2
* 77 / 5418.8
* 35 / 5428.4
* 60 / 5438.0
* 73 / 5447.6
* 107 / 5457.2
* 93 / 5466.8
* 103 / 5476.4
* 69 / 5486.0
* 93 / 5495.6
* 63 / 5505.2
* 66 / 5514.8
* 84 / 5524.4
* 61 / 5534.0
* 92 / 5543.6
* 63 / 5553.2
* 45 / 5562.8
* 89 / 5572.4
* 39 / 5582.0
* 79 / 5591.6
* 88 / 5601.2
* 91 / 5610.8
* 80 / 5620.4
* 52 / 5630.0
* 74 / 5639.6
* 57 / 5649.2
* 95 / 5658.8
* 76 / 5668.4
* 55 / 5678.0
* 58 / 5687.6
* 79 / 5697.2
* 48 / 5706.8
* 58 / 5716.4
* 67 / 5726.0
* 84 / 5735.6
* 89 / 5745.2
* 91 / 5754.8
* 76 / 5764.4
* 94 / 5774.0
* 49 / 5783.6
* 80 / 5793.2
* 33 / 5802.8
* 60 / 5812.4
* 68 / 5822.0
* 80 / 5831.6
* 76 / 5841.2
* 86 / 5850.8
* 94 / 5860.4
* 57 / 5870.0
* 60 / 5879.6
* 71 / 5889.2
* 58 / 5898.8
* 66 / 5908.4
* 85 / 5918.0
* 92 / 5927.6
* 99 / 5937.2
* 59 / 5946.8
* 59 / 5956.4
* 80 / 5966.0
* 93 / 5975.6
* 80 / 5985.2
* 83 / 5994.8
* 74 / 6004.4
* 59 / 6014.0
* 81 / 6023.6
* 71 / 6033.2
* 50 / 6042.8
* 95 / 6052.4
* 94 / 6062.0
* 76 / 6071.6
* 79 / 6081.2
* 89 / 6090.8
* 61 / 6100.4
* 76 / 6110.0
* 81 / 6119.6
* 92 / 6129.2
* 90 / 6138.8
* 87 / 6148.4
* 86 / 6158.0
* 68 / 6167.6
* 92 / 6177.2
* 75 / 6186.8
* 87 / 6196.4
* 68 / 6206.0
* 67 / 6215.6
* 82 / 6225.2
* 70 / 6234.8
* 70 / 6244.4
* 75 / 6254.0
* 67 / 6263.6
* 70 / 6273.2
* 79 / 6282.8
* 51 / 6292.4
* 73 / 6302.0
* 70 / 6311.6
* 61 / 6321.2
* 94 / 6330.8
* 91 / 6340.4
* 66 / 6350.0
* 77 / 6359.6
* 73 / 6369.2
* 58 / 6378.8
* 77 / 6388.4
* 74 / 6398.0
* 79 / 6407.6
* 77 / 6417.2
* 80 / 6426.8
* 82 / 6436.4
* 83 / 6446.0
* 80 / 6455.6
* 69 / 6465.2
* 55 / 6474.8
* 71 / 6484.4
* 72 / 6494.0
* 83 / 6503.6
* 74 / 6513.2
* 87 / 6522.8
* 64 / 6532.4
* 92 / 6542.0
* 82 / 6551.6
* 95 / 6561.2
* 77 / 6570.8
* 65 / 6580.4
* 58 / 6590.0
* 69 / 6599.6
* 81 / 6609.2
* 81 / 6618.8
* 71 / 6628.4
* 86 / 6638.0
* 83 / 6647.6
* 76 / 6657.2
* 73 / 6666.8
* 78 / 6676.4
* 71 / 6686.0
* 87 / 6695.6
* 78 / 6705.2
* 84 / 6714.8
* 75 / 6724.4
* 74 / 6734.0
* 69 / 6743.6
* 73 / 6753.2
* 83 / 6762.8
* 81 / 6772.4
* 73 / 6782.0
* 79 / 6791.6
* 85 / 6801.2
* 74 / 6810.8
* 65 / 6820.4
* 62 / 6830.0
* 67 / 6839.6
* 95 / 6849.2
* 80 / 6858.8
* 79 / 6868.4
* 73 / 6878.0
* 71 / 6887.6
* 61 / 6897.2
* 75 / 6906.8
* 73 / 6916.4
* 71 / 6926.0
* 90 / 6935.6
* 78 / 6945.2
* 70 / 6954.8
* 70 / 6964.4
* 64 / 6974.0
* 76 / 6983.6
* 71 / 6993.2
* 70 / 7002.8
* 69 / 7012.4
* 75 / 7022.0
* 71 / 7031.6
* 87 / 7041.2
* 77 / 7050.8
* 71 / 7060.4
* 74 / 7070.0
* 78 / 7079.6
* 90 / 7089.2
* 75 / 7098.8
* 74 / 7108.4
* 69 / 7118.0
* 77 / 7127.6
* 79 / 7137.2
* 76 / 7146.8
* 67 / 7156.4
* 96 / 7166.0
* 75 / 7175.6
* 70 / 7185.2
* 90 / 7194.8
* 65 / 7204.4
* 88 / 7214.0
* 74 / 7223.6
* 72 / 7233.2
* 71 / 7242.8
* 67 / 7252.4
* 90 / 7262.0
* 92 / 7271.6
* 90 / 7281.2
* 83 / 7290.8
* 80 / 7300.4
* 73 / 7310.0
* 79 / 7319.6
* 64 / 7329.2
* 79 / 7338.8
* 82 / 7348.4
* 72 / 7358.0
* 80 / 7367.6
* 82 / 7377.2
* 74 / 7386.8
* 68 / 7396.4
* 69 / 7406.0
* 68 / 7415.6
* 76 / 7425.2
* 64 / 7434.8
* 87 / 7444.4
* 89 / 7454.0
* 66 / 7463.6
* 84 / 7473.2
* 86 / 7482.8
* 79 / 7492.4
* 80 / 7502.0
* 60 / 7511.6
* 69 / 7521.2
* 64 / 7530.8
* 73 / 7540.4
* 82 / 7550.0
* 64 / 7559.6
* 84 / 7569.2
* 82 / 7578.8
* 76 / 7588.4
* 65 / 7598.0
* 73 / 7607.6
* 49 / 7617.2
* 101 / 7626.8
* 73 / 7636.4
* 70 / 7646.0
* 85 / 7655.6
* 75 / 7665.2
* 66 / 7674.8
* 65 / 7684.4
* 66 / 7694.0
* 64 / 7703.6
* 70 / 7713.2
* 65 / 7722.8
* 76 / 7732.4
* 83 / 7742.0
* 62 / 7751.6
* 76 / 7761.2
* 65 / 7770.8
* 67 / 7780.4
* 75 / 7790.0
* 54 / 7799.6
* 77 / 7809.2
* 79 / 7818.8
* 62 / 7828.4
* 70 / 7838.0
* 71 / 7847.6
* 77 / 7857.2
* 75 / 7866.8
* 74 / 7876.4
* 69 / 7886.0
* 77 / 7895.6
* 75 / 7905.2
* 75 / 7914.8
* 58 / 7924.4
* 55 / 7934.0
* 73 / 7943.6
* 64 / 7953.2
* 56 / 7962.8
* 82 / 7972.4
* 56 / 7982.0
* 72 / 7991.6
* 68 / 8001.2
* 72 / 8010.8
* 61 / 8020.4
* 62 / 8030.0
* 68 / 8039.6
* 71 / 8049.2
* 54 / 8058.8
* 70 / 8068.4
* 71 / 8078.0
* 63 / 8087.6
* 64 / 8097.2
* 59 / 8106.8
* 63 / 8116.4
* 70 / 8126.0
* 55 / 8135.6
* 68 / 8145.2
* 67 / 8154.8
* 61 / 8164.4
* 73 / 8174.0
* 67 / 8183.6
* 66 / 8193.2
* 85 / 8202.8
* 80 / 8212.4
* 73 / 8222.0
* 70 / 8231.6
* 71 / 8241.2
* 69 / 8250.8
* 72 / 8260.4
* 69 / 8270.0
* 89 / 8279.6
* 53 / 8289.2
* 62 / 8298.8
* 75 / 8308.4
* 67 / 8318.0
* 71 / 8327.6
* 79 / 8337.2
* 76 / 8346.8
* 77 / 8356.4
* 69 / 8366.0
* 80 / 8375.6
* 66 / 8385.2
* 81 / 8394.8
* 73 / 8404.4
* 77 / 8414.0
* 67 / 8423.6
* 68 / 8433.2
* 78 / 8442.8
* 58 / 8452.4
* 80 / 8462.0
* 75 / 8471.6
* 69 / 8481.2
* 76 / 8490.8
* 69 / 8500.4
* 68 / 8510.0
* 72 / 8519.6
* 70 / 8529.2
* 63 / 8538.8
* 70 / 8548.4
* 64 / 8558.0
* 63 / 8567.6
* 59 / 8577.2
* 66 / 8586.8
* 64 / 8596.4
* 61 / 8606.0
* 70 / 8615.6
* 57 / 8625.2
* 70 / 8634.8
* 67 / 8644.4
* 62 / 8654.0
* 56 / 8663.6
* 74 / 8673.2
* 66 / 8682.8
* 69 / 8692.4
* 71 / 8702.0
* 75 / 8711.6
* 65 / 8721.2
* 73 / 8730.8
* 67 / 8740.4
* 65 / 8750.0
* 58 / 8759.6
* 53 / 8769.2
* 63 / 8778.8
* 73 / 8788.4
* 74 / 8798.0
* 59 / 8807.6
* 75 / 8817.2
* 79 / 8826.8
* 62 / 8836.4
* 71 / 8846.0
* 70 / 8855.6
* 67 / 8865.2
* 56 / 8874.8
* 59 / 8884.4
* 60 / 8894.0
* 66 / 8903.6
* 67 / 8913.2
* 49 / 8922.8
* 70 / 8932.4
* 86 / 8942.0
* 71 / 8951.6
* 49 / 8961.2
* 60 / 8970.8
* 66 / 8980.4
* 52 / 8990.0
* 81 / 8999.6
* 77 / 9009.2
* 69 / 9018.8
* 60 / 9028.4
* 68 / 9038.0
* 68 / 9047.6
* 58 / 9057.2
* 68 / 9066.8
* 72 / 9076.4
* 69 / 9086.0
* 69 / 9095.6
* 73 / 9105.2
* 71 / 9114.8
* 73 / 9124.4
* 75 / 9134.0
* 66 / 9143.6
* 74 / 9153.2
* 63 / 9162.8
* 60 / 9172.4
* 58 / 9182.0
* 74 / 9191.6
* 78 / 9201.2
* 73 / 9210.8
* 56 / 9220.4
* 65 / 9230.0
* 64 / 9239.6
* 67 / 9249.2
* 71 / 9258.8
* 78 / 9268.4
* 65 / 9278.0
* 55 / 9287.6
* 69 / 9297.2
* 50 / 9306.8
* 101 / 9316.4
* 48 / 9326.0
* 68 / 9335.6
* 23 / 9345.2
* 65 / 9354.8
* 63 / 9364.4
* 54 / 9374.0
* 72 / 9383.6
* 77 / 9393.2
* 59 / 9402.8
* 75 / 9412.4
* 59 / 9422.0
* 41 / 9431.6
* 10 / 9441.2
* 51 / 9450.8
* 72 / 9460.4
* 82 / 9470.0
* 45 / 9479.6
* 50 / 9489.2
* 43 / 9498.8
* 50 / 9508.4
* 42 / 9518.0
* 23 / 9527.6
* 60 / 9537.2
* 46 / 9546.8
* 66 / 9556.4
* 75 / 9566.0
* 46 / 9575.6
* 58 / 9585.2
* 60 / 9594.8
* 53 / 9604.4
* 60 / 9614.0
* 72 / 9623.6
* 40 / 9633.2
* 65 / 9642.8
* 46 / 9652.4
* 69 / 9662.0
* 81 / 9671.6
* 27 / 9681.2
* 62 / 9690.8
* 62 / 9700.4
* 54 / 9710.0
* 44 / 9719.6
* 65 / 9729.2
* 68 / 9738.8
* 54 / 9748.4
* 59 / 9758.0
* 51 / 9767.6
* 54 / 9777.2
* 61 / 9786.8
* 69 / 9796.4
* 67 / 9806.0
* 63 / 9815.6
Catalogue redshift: 0.12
